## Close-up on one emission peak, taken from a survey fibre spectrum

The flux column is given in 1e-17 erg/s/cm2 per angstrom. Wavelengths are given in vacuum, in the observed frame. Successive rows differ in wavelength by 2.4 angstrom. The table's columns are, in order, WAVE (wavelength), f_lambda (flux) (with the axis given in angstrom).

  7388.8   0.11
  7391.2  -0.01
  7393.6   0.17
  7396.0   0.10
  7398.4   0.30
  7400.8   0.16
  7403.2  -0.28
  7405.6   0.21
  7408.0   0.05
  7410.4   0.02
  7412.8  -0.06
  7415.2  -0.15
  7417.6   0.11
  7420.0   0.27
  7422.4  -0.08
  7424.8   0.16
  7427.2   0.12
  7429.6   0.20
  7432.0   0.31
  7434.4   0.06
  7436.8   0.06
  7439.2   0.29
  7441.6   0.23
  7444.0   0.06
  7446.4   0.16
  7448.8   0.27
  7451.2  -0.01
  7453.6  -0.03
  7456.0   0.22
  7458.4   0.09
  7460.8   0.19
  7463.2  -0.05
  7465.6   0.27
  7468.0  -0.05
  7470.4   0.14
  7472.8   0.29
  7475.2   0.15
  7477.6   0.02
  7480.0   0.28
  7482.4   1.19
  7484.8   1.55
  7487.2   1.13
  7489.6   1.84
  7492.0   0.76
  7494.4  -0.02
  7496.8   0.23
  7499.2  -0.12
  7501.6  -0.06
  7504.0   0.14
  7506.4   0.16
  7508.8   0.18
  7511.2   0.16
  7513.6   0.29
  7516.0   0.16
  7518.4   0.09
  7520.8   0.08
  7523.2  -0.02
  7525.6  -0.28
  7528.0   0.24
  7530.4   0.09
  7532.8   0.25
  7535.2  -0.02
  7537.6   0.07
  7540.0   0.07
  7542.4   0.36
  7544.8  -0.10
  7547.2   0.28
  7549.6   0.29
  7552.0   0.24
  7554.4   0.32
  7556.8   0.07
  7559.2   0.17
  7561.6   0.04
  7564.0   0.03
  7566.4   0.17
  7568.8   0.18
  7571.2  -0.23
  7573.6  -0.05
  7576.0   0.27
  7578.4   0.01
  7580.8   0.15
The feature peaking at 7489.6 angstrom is [O II] 3727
